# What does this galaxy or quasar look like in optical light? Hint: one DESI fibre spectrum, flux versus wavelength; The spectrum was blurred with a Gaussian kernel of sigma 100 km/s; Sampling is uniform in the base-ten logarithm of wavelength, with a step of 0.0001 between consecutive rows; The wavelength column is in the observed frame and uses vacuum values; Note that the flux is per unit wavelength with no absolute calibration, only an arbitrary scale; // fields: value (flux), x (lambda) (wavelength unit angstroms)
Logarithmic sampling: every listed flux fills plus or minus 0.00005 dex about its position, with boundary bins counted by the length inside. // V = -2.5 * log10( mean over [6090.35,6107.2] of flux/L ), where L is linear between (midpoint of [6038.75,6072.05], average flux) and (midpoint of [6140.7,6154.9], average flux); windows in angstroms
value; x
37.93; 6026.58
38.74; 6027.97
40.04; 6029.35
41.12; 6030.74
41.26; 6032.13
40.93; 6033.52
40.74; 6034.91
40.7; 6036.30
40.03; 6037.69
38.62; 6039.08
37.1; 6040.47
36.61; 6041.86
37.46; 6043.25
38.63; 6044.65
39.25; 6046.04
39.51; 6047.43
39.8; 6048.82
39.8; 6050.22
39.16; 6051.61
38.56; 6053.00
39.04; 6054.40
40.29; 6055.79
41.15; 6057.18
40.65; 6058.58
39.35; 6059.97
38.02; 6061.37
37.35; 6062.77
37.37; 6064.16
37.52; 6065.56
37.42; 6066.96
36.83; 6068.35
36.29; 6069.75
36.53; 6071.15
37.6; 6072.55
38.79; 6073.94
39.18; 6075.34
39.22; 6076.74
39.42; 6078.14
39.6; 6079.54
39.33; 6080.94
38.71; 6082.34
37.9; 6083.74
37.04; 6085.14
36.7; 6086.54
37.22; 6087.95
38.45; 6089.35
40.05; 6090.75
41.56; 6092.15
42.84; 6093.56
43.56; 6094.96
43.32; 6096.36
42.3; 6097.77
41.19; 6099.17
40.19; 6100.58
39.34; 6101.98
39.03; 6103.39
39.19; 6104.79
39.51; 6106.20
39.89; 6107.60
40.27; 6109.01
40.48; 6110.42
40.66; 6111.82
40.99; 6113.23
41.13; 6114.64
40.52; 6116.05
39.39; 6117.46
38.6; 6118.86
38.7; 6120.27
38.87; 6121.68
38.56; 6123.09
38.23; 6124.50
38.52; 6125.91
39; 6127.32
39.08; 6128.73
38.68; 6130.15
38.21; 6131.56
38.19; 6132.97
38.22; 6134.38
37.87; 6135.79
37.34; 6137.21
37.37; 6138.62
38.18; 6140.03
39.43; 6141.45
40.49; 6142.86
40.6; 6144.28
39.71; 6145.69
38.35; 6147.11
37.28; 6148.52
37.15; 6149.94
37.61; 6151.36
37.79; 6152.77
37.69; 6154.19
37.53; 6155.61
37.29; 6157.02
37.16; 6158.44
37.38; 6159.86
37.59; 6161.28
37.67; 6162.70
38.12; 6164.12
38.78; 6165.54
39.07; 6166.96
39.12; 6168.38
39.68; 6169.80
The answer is -0.07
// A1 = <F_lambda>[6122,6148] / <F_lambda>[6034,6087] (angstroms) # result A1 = 1.0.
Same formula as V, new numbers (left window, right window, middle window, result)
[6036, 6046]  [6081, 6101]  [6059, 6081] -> 0.035 mag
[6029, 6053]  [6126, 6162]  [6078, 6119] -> -0.034 mag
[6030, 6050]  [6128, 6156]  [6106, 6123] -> -0.035 mag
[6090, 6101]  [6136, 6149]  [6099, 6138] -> 0.030 mag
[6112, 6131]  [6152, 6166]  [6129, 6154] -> 0.001 mag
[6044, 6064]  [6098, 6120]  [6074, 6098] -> 0.001 mag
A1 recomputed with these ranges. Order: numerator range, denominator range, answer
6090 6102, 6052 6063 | 1.06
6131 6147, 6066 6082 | 1.01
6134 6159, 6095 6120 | 0.94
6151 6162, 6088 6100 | 0.91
